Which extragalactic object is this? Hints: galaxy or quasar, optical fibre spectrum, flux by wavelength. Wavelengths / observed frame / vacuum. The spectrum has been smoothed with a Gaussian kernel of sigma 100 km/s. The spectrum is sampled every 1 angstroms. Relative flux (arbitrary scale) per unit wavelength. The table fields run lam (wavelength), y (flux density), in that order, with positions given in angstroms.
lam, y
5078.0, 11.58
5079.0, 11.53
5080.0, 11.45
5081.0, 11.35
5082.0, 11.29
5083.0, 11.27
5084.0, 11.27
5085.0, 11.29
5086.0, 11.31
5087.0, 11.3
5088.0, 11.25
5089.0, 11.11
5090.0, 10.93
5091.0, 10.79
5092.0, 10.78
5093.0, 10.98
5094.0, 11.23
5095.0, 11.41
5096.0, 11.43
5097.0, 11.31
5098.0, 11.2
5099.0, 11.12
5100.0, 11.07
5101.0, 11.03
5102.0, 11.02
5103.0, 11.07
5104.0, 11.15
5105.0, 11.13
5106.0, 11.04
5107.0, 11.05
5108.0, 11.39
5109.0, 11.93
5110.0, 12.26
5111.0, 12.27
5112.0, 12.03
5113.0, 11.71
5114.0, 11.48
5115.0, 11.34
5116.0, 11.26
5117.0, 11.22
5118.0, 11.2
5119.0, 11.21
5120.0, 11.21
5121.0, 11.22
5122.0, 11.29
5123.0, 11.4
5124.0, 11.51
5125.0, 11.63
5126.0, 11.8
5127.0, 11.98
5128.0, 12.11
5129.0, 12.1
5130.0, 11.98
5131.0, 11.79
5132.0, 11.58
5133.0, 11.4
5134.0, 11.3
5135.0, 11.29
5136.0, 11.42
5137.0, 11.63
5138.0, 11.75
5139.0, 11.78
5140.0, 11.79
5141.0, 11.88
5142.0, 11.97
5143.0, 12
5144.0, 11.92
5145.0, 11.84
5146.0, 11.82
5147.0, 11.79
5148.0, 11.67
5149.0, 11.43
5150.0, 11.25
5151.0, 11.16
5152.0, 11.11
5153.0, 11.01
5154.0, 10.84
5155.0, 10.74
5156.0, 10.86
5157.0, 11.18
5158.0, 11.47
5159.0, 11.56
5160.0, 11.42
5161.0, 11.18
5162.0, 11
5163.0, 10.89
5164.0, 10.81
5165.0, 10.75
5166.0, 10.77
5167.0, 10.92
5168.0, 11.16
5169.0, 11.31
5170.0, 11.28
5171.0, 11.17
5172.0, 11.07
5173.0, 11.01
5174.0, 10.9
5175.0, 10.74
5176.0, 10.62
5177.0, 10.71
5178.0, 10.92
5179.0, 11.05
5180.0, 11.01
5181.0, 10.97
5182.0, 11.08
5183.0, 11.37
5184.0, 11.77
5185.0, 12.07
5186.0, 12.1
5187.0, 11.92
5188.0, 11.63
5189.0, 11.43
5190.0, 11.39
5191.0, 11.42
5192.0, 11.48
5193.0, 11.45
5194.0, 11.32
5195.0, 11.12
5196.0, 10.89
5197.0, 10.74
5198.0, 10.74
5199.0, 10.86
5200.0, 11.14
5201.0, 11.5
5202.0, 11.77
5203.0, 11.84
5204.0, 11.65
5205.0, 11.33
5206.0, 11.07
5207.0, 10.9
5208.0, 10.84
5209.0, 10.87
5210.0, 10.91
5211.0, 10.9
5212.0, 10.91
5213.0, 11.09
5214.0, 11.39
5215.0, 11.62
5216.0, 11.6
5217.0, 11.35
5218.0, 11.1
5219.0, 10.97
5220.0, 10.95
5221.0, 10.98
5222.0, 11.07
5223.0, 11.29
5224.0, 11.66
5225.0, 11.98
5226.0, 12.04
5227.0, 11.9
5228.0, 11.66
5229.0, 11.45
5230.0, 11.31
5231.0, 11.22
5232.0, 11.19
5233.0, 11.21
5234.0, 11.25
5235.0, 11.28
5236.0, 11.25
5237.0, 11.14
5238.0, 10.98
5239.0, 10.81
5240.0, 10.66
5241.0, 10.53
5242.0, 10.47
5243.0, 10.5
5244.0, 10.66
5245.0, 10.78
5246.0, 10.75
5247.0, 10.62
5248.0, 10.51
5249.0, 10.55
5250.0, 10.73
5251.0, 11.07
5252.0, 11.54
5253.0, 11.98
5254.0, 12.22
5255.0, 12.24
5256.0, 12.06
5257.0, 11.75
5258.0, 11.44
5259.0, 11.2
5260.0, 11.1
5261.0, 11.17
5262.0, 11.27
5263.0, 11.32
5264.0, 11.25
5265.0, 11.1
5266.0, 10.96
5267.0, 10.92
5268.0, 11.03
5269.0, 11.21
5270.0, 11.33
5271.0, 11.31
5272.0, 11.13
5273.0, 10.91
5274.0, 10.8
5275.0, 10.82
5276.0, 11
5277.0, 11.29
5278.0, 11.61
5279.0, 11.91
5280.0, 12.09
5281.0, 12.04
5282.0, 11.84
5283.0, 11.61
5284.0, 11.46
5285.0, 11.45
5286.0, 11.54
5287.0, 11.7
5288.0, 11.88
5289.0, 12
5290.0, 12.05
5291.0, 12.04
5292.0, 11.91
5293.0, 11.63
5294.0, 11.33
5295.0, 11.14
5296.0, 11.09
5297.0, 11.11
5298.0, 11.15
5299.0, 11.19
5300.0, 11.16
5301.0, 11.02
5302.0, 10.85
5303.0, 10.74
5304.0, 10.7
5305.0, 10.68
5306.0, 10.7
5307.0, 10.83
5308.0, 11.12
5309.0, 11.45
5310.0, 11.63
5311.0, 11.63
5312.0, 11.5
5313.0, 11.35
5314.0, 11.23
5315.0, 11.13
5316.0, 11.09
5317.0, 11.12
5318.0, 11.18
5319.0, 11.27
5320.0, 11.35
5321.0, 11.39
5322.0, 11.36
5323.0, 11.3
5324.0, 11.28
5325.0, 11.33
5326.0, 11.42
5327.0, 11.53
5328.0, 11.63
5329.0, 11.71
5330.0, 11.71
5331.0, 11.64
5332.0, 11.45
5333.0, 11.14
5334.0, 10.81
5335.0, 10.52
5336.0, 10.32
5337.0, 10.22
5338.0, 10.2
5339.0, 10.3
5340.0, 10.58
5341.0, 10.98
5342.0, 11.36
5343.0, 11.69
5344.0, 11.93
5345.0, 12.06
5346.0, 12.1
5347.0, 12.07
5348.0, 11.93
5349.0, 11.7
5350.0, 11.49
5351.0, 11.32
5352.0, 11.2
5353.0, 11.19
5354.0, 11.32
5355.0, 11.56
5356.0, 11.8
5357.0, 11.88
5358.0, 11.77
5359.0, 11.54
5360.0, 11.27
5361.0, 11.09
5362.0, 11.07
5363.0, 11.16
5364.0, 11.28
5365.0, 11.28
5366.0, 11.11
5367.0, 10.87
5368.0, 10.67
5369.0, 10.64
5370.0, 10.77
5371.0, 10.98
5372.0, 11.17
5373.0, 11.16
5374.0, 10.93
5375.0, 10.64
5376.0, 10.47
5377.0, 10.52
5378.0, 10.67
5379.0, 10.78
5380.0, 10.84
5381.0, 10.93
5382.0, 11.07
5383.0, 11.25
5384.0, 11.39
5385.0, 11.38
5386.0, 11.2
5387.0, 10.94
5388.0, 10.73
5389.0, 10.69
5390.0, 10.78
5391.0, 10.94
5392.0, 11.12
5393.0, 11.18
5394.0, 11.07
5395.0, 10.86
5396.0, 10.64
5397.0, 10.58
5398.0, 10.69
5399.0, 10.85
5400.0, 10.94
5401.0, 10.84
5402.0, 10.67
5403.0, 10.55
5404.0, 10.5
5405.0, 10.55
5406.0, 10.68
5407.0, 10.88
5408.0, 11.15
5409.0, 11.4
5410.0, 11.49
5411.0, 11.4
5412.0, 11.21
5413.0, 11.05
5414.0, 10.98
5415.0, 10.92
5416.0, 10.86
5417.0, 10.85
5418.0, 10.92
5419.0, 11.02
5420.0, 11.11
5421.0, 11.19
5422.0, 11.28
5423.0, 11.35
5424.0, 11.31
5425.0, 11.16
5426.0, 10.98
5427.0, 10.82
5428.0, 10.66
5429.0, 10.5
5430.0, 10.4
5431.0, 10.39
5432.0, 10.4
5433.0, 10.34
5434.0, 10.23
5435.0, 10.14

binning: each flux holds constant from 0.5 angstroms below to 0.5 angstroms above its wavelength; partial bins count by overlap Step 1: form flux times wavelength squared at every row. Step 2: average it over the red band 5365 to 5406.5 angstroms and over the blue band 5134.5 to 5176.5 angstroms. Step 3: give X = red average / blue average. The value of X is 1.05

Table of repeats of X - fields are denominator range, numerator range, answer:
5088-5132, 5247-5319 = 1.06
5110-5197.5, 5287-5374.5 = 1.06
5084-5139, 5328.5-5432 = 1.07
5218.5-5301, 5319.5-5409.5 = 1.02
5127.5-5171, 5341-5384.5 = 1.07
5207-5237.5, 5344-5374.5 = 1.06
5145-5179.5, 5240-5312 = 1.06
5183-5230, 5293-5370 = 1.04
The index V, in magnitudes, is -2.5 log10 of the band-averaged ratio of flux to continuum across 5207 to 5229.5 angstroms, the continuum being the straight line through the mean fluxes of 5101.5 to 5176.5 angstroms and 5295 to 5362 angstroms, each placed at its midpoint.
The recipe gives 0.005 mag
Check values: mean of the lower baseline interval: 11.4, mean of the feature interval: 11.3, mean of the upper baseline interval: 11.3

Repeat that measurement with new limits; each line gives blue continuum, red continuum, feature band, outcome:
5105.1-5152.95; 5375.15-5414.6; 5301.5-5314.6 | 0.00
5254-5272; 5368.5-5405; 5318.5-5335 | -0.03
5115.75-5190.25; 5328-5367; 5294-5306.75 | 0.03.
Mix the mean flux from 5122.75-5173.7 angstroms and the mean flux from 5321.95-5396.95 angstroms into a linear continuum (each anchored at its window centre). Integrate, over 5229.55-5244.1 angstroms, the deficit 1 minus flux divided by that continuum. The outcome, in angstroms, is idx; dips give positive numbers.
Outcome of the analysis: 0.4 angstroms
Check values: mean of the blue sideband 11.4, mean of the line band 11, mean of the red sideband 11.2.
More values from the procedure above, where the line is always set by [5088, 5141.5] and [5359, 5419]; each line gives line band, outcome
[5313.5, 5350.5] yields -0.8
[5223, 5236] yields -0.3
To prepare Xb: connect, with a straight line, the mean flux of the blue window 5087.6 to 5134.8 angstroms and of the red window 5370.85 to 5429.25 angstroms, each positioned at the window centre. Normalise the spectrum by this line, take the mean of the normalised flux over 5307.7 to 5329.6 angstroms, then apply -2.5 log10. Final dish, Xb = -0.03 mag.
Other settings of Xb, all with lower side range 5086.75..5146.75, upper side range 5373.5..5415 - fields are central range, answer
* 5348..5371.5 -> -0.03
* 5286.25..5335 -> -0.02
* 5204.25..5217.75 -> 0.01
